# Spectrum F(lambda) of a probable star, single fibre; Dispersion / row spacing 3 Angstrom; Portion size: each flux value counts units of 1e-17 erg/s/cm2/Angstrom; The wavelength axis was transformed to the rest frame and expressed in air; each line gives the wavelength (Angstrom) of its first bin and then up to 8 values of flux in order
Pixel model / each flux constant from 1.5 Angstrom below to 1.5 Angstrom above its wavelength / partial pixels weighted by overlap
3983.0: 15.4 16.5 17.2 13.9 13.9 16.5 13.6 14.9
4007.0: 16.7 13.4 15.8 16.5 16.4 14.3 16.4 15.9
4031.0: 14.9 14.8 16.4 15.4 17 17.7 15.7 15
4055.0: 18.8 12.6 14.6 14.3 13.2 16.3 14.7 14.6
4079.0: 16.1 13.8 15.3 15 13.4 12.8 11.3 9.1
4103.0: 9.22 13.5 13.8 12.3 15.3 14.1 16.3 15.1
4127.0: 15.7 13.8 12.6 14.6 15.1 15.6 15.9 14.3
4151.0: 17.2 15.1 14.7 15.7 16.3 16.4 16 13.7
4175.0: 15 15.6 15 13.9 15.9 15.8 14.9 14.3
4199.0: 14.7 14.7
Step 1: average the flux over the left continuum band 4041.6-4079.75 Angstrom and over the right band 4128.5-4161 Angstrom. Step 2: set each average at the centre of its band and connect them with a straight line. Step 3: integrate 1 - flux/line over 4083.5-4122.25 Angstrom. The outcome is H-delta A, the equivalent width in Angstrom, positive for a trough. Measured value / 5.14 Angstrom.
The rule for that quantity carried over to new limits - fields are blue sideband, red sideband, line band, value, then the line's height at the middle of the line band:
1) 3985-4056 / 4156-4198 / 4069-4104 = 4.6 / 15.5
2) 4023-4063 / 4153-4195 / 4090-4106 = 4.4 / 15.5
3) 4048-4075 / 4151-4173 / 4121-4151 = 0.9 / 15.4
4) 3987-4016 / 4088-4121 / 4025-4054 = -3.3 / 14.3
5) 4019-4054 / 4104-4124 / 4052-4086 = 0.5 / 15.1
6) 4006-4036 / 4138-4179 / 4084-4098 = 1.7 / 15.5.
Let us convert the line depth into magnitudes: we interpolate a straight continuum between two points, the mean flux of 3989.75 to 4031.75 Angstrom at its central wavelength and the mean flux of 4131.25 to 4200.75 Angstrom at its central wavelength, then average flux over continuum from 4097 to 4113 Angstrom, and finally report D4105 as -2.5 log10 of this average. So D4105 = 0.30 mag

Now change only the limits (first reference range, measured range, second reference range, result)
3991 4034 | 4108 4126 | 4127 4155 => 0.034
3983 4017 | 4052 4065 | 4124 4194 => 0.013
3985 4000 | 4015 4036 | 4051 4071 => -0.026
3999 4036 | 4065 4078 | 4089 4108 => -0.144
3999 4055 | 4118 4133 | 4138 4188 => 0.044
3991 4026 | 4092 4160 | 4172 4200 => 0.076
